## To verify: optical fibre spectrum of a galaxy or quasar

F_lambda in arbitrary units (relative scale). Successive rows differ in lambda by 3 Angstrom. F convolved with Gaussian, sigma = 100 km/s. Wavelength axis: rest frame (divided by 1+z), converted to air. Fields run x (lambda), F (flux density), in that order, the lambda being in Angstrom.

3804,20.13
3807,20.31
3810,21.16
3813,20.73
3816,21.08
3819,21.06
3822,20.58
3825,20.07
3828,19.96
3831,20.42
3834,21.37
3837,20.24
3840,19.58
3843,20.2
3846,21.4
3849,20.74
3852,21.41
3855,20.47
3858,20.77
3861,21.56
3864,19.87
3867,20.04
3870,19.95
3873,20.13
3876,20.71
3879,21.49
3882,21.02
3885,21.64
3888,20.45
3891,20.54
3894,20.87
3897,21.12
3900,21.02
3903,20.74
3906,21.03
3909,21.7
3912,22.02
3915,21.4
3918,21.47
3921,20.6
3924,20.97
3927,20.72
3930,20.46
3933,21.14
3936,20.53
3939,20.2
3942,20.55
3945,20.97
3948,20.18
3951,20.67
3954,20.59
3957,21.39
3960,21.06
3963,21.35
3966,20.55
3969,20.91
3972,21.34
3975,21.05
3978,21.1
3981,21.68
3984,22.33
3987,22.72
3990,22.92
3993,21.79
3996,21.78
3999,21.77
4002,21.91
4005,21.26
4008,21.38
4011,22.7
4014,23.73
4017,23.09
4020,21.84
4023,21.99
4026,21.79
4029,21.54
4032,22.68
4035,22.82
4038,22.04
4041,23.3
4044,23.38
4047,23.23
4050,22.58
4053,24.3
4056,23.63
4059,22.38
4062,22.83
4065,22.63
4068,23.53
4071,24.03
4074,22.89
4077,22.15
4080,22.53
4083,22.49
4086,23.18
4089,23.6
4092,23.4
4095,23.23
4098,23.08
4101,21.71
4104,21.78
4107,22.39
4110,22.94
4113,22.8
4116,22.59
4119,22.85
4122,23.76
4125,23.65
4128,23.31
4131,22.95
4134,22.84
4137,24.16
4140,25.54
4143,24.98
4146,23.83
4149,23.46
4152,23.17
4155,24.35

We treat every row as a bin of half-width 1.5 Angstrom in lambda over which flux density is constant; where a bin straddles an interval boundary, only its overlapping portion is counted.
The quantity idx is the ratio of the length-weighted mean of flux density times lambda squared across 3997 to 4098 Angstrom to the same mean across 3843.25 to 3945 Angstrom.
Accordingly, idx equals 1.2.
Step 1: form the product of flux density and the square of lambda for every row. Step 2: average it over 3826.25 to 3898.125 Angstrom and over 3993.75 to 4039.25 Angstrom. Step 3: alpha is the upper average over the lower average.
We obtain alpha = 1.2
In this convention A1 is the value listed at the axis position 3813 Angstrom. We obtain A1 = 20.73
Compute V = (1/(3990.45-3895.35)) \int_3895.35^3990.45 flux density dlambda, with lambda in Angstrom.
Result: 21.1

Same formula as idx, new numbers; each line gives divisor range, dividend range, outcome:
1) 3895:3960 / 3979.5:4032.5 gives 1.10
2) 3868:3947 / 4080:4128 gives 1.21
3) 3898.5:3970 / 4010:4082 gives 1.15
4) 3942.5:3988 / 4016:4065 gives 1.11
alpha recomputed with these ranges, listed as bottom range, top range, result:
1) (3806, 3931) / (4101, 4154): 1.28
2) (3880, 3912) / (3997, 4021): 1.12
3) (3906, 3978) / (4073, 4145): 1.20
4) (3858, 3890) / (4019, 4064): 1.19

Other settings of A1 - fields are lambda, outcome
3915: 21.4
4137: 24.16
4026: 21.79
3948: 20.18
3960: 21.06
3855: 20.47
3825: 20.07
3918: 21.47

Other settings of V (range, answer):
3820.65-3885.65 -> 20.6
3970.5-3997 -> 21.9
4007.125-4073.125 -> 22.8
